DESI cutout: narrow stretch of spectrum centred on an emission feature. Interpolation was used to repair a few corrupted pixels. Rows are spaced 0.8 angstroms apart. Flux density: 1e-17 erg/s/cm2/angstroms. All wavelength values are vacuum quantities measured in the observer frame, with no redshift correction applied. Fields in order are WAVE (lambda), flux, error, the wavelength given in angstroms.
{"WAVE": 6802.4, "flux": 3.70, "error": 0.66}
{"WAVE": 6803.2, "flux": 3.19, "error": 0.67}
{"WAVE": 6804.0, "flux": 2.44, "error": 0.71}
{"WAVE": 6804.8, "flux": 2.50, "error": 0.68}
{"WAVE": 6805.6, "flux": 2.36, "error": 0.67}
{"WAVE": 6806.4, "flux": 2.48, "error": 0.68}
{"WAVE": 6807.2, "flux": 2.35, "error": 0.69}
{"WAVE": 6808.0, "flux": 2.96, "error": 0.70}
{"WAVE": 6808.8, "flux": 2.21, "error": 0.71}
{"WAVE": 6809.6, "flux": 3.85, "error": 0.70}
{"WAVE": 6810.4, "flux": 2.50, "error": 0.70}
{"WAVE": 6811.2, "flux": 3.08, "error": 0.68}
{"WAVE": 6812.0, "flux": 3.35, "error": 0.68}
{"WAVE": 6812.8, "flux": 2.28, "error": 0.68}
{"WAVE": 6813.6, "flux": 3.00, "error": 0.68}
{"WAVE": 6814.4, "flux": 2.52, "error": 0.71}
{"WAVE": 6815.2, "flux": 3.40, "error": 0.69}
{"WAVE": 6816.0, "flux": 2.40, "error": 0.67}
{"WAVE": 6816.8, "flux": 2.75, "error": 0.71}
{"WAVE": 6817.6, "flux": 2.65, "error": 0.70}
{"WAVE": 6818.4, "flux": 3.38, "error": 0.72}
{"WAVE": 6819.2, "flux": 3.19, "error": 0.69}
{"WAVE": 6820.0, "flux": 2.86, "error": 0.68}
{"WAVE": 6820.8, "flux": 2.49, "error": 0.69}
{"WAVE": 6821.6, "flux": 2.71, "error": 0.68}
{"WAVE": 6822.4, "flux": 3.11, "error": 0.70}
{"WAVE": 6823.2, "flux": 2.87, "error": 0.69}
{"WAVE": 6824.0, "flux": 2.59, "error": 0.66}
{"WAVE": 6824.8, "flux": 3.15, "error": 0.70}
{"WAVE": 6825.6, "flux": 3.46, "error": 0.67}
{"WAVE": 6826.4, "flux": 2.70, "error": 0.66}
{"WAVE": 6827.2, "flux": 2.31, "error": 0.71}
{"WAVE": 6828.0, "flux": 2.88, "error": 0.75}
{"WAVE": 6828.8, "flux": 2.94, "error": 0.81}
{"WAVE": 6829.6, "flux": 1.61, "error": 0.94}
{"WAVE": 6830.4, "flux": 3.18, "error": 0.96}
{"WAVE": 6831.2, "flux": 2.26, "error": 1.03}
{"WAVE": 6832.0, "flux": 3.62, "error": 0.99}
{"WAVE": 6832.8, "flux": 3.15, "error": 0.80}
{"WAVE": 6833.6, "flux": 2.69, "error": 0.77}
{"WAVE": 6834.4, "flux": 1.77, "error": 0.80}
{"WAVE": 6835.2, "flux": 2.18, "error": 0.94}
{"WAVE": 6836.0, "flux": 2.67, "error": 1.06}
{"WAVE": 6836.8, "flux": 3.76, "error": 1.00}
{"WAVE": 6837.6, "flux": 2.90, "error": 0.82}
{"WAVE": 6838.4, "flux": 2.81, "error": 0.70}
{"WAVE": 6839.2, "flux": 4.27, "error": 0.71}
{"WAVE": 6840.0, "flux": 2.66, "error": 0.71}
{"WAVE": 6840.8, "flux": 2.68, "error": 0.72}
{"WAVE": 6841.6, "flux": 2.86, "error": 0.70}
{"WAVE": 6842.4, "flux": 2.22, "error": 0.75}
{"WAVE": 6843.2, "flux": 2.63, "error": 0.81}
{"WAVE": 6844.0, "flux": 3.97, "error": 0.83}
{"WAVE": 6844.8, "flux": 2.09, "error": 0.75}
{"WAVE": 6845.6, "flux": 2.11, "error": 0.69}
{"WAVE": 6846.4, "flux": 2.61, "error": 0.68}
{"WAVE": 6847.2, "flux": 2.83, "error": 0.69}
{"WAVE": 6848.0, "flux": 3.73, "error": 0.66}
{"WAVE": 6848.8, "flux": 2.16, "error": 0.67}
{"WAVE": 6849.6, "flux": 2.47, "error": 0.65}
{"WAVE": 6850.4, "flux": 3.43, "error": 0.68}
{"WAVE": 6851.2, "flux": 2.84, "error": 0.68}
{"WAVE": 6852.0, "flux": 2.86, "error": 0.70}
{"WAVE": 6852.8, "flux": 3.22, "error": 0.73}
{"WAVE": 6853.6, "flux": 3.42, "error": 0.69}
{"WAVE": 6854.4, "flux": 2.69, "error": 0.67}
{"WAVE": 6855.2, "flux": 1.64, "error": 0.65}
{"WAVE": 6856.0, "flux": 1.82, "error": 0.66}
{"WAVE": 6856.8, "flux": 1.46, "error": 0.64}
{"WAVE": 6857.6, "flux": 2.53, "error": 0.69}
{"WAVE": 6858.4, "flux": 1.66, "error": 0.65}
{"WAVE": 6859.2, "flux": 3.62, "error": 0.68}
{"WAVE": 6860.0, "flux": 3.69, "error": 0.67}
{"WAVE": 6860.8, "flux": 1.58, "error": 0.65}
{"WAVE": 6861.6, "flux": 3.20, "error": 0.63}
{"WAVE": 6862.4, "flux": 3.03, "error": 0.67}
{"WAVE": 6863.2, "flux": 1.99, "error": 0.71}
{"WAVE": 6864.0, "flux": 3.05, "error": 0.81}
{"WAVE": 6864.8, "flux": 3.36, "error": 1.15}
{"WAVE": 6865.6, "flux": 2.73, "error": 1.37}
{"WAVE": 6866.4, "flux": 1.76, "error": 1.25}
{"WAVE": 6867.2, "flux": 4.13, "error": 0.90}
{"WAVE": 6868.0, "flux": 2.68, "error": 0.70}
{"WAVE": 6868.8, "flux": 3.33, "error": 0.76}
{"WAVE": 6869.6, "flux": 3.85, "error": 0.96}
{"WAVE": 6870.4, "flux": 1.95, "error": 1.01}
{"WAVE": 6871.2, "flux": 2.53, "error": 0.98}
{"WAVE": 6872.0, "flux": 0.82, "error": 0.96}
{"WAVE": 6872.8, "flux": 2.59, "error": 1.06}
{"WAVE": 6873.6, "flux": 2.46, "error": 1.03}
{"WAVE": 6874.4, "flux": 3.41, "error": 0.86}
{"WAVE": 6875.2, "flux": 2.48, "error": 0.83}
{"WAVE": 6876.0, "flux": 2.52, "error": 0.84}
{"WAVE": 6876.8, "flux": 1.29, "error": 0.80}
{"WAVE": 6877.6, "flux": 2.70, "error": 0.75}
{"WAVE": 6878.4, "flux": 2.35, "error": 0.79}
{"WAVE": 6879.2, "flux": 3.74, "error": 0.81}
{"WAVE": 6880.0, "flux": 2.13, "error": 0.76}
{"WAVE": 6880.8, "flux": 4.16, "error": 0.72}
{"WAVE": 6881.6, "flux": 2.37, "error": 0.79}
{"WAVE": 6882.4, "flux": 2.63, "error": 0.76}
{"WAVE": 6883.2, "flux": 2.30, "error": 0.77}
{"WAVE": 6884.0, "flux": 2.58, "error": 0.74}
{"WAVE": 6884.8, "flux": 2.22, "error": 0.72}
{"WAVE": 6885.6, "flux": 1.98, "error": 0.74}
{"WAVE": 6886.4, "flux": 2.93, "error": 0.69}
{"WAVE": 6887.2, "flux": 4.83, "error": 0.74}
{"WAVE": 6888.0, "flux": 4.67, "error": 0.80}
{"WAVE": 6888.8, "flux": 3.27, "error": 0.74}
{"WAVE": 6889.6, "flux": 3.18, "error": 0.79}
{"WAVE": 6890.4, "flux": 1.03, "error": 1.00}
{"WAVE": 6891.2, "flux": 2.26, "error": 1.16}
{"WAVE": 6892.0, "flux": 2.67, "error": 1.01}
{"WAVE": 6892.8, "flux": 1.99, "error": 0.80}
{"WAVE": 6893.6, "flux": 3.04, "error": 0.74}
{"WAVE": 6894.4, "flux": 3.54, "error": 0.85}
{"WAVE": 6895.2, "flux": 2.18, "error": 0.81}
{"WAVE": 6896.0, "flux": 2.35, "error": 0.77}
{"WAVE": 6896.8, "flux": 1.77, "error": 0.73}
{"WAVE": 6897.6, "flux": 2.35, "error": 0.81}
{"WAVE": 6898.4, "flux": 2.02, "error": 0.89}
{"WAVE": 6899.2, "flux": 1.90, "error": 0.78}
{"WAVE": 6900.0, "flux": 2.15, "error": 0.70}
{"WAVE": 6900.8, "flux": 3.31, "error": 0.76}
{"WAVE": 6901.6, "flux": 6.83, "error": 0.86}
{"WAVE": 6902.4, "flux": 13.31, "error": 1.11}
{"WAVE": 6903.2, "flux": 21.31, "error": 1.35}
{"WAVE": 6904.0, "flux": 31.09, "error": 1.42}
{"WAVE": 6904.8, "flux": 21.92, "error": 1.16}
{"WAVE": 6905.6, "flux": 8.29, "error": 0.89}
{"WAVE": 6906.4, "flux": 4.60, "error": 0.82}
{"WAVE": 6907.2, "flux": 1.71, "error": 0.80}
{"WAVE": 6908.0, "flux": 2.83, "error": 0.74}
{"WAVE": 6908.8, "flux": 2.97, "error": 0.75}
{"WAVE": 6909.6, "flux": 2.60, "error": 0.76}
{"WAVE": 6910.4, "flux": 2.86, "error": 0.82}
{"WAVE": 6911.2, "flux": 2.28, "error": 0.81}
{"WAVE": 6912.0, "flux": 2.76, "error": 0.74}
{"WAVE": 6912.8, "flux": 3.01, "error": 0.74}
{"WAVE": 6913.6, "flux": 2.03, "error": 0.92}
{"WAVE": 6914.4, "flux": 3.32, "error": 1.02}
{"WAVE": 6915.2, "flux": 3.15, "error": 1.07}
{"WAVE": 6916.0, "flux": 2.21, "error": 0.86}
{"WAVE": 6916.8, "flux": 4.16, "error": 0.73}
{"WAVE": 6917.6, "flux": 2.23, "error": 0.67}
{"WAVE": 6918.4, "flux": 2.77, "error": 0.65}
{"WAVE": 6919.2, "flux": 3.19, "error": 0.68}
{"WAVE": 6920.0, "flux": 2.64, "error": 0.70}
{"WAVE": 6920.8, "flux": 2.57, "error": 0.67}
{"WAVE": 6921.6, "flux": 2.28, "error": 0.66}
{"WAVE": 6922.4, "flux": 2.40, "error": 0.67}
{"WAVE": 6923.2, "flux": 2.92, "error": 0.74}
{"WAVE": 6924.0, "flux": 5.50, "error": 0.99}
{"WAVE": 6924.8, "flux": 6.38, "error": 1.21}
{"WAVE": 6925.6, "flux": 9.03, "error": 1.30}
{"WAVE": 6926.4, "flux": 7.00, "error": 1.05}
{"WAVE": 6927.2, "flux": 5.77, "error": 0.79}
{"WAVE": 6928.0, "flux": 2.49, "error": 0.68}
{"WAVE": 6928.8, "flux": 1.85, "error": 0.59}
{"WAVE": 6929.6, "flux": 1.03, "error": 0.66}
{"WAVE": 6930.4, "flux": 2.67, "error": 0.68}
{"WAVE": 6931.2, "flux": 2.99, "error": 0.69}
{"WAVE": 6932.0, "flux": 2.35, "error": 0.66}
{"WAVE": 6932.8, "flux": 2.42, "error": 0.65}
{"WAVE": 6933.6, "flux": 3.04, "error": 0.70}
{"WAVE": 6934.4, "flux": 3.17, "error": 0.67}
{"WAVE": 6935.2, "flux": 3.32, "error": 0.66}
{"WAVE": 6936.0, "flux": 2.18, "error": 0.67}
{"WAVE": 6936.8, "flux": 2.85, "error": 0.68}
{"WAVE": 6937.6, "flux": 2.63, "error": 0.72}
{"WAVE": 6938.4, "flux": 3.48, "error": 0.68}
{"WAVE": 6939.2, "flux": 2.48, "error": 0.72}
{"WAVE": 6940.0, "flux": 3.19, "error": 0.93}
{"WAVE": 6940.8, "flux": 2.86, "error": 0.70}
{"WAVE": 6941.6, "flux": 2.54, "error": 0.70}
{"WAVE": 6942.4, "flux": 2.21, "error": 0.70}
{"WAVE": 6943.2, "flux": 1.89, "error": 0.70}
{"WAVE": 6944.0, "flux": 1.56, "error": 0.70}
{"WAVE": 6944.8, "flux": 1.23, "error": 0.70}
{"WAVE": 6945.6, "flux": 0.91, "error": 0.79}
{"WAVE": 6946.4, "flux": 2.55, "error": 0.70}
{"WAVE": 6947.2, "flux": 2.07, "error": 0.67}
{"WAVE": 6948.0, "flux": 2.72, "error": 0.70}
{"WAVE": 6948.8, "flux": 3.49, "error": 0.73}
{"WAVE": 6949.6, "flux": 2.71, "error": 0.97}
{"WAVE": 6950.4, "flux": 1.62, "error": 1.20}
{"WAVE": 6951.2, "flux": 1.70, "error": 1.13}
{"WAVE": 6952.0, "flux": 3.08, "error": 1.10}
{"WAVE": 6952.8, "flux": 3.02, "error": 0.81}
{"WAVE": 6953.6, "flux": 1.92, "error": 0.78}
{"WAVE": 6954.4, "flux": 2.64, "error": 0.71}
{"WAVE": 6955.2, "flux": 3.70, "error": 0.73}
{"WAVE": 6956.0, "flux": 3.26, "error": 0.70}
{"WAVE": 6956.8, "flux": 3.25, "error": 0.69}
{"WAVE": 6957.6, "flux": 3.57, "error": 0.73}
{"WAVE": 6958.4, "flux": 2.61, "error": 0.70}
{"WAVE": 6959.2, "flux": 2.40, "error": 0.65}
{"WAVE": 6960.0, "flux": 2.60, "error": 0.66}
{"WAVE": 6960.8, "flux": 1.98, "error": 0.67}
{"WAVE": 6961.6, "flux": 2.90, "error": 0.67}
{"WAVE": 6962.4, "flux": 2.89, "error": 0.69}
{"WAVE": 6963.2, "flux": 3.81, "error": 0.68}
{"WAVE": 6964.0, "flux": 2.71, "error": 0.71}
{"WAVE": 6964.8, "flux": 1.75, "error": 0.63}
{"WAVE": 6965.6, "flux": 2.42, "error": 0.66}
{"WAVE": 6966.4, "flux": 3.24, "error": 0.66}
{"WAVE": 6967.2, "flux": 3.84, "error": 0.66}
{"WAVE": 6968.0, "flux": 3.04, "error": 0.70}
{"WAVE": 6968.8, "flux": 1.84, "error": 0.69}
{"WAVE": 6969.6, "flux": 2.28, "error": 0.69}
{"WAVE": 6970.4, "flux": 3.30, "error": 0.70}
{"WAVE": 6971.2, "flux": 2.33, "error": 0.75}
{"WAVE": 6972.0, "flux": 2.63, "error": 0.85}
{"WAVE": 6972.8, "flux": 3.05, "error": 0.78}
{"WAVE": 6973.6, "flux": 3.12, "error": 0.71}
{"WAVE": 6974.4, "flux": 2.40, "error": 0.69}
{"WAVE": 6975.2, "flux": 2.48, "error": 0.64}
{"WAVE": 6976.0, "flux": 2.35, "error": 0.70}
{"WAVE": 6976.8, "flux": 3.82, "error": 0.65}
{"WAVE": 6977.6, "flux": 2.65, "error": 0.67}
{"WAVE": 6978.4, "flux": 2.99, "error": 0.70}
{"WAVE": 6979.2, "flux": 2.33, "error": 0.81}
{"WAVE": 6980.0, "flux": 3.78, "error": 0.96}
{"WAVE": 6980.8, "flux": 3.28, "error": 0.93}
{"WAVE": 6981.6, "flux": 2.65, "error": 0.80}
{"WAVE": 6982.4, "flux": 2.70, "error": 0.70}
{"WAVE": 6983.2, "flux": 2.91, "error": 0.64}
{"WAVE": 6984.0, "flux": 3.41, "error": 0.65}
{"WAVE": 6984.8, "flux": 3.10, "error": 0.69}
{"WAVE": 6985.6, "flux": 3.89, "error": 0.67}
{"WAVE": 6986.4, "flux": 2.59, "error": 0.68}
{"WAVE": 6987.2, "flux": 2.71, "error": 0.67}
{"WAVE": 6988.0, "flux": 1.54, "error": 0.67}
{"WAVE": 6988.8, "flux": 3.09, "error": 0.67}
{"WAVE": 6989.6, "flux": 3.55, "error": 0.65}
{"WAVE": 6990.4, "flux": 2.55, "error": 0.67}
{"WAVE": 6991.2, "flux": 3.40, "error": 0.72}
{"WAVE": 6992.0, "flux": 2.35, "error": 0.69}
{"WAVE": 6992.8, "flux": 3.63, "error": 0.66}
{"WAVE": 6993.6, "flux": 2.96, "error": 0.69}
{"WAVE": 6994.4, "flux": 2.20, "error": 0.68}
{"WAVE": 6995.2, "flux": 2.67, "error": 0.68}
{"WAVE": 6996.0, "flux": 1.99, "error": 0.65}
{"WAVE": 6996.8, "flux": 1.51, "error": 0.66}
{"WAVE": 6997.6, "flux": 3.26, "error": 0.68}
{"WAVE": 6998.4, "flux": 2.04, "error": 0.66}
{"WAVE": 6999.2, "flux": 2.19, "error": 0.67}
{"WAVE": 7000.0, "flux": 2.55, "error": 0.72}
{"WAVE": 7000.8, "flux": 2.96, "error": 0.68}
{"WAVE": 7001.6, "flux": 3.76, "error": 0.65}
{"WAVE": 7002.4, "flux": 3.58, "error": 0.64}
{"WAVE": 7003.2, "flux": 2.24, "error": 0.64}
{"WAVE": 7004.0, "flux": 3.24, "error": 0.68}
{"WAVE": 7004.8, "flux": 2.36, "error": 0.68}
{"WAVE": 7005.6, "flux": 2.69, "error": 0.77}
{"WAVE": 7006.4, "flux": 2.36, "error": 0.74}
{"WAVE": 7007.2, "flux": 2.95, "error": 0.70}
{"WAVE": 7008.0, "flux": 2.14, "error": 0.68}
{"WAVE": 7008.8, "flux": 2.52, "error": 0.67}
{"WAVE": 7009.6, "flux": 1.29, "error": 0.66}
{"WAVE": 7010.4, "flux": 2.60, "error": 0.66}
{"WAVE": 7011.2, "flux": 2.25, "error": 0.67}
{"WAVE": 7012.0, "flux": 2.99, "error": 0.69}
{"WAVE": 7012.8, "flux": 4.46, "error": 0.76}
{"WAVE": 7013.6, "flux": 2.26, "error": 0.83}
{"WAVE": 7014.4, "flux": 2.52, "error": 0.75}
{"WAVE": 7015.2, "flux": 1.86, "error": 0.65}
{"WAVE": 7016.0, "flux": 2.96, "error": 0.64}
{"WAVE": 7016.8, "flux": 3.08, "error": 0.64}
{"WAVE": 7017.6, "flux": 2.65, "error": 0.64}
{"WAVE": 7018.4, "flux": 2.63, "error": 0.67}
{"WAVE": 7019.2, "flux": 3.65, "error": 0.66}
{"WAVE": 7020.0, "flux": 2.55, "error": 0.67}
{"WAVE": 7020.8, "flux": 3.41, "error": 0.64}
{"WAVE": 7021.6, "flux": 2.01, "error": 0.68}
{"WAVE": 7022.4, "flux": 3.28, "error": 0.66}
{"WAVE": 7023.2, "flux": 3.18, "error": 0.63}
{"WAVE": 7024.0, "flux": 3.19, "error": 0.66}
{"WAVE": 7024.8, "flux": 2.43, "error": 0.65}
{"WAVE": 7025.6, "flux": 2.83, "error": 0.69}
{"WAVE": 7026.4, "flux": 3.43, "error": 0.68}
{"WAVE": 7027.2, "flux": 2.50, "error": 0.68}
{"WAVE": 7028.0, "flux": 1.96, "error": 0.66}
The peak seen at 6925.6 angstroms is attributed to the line [N II]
